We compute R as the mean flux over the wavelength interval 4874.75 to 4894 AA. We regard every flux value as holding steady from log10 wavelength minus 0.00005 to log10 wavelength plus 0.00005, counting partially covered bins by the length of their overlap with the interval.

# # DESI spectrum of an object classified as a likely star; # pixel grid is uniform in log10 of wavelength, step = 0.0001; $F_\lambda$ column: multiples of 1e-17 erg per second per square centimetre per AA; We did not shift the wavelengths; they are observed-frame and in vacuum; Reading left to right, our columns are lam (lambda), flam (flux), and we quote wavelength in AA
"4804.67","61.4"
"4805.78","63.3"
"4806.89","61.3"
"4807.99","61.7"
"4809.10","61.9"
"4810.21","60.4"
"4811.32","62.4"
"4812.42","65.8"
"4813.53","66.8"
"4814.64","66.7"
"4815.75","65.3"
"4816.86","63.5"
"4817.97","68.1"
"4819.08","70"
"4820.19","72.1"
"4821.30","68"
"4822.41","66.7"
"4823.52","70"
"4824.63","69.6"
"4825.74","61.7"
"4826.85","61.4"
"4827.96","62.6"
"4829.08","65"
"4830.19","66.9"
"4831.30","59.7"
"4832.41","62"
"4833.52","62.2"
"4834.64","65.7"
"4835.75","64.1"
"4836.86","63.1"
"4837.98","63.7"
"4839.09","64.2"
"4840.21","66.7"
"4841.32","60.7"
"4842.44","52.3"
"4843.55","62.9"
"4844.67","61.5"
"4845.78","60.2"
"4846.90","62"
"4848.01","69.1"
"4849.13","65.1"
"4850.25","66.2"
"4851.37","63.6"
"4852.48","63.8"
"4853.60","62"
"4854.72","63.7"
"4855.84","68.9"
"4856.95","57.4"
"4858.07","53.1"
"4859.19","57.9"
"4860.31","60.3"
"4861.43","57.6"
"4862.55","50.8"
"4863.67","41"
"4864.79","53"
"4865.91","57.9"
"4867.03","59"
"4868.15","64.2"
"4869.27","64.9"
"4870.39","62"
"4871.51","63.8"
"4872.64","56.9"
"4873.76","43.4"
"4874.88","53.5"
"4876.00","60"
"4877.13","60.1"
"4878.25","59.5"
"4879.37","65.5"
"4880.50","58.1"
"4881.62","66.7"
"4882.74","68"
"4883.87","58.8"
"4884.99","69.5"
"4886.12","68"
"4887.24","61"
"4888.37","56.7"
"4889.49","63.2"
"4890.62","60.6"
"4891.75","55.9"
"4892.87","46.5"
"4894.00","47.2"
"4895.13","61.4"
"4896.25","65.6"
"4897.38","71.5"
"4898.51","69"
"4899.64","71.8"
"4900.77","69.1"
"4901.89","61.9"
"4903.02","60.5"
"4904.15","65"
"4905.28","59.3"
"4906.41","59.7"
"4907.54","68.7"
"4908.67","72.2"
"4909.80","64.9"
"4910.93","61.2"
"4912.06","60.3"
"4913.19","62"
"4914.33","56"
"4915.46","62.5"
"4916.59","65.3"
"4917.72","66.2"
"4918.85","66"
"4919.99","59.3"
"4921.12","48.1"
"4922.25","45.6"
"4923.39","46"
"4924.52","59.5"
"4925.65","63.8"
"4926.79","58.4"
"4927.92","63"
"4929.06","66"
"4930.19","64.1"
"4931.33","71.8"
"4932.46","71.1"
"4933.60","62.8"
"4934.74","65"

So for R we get 60.4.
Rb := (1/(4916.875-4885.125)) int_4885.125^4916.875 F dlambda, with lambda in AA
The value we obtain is 62.5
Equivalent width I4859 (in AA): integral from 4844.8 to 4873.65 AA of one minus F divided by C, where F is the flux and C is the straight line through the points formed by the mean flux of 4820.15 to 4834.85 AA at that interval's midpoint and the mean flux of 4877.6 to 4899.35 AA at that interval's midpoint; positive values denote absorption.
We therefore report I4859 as 1.6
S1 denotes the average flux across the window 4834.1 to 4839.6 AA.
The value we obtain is 64.2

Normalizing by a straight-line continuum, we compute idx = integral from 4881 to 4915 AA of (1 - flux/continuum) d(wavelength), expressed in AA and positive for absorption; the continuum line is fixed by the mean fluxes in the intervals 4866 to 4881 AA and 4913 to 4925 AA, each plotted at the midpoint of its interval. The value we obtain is -2.51 AA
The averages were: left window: 59.2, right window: 57.7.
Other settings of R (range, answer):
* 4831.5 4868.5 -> 60.8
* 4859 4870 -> 56.7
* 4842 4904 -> 60.7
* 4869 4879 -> 58.2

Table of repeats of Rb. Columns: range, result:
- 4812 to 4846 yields 64.5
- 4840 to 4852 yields 62.7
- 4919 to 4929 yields 56.4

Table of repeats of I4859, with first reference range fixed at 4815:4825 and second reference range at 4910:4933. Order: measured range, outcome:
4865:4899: 1.68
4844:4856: 0.35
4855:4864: 1.21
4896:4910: -0.89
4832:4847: 1.00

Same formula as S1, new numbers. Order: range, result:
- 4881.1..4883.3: 67.5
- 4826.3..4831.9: 63.1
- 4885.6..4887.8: 64.6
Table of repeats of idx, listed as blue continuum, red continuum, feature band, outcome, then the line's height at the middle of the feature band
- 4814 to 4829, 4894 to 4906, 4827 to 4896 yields 5.26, 65.5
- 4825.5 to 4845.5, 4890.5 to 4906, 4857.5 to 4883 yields 1.69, 62.2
